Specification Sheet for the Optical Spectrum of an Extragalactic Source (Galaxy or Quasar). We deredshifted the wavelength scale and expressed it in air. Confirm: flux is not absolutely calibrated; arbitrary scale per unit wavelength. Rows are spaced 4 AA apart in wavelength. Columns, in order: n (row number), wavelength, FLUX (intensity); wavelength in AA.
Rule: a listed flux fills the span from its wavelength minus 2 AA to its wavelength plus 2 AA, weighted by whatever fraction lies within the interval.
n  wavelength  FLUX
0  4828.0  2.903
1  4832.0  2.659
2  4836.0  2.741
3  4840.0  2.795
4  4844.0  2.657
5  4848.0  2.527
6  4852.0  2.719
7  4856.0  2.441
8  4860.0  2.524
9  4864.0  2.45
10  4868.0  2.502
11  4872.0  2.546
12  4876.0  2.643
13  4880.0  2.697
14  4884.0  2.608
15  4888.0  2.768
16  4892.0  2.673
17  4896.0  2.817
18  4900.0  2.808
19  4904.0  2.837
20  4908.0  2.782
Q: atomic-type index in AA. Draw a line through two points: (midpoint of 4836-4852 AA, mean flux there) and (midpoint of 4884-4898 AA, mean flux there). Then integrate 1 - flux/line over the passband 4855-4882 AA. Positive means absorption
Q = 1.6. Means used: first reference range 2.68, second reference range 2.73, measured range 2.55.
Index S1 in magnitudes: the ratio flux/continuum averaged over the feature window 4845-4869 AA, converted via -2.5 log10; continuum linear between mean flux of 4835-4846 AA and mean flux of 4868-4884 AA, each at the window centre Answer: 0.059 mag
